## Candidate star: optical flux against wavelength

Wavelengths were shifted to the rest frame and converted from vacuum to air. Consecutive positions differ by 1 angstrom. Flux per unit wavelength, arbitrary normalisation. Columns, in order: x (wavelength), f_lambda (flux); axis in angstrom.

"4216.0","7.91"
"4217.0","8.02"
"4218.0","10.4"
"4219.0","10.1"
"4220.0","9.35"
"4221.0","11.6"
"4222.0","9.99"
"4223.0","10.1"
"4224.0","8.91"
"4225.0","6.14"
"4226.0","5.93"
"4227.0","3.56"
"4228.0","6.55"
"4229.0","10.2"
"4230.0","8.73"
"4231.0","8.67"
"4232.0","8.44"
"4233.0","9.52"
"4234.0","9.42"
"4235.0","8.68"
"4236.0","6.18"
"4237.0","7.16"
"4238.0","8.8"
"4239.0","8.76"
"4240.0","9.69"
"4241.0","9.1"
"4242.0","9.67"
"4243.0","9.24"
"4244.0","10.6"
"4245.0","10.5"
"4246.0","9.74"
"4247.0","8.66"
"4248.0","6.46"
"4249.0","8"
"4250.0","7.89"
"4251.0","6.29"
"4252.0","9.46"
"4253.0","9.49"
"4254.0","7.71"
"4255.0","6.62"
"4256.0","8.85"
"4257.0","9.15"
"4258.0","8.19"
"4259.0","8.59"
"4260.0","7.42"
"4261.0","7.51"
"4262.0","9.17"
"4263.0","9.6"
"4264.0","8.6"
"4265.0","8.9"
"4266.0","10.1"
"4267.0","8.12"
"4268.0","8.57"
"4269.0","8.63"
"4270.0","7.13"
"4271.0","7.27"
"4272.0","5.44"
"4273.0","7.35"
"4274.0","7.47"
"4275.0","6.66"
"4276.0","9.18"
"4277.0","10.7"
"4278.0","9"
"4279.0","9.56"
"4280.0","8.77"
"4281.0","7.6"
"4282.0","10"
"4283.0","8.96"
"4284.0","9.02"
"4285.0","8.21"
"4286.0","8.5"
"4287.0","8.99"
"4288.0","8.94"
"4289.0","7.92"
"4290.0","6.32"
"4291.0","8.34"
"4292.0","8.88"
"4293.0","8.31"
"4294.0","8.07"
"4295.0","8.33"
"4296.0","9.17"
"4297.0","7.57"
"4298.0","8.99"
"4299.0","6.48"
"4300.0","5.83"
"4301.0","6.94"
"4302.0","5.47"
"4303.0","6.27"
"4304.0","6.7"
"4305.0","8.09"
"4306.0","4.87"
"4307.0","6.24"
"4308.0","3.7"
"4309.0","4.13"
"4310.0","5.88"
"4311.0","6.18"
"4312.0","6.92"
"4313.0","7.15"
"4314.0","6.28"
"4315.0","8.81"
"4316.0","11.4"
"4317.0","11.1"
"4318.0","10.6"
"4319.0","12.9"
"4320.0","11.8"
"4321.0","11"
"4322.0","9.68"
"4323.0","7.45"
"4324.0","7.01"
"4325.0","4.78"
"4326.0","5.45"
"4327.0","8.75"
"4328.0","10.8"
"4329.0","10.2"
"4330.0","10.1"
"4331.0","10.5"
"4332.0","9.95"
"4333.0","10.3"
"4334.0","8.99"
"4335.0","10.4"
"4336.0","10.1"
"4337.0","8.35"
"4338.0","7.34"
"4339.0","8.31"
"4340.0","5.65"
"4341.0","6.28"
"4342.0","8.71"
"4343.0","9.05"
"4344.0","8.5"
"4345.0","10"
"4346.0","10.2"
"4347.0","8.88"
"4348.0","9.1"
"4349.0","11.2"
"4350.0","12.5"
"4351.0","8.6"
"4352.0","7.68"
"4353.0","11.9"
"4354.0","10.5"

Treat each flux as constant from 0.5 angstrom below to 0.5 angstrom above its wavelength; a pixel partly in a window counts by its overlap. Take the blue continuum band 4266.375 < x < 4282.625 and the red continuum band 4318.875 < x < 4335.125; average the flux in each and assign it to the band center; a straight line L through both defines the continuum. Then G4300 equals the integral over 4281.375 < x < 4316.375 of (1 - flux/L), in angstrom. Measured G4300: 5.0 angstrom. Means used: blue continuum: 8.24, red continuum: 9.31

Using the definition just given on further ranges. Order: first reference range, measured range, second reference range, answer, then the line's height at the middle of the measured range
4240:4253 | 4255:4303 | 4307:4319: 0.44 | 8.27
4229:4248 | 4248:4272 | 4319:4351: 2.05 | 8.98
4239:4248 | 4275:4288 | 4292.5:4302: -1.27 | 8.15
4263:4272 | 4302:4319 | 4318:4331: 3.36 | 9.03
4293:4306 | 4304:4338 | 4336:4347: -2.54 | 7.82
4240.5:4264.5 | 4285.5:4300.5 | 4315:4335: 1.84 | 9.17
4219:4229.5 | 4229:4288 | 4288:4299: -2.23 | 8.24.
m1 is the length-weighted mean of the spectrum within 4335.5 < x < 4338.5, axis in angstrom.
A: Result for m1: 8.6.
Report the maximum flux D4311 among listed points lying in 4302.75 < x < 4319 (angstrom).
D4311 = 12.9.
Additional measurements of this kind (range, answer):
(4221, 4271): 11.6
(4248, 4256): 9.49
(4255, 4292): 10.7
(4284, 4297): 9.17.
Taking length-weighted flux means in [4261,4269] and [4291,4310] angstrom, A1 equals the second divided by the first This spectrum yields 0.8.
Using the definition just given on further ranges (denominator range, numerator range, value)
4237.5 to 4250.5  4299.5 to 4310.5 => 0.65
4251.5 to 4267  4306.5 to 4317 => 0.80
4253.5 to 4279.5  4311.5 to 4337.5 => 1.12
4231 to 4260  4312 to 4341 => 1.05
